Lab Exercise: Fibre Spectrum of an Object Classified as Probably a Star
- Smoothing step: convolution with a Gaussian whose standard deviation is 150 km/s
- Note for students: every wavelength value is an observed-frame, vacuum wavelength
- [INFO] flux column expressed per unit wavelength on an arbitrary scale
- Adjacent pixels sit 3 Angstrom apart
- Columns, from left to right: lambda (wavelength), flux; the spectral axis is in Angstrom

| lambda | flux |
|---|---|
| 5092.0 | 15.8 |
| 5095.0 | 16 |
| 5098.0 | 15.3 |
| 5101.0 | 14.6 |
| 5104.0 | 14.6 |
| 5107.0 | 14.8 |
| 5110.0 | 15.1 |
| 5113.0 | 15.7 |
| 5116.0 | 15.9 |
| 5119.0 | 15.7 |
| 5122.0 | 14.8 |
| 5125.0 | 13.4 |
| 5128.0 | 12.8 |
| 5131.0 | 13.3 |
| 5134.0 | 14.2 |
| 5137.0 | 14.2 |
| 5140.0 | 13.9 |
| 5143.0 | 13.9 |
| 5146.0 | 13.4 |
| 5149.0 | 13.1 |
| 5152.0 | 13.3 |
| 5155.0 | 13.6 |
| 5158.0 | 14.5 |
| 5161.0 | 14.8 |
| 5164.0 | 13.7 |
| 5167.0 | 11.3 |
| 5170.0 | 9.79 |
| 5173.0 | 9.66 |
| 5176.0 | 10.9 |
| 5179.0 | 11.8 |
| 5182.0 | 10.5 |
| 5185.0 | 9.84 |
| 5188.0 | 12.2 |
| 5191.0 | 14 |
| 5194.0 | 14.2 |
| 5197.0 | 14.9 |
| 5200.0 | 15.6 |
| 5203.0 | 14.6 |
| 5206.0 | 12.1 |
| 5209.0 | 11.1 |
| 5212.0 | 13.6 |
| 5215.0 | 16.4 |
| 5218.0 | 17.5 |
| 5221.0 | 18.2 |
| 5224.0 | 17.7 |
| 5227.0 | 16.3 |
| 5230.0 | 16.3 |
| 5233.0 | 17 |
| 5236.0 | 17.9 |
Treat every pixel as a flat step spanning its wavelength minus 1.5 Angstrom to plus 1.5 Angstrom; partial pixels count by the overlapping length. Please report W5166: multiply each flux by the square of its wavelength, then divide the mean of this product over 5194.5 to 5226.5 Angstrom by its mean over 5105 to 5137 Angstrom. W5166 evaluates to 1.08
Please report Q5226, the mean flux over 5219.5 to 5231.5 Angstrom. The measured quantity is 17.1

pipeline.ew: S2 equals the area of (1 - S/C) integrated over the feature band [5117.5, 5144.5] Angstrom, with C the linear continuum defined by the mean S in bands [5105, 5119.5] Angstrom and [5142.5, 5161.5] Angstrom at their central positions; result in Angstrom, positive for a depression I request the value 1.1 Angstrom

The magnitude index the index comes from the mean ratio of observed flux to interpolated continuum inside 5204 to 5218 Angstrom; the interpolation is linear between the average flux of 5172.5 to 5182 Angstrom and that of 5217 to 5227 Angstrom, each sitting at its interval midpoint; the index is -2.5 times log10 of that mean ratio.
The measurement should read 0.16 mag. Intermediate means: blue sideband 10.9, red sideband 17.6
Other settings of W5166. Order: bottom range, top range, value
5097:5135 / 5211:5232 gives 1.19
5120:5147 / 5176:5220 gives 1.00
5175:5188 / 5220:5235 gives 1.59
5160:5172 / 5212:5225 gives 1.42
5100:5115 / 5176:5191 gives 0.78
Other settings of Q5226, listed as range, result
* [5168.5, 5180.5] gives 10.5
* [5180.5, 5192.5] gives 11.6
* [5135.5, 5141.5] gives 14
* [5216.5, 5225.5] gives 17.8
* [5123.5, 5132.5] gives 13.2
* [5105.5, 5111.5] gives 15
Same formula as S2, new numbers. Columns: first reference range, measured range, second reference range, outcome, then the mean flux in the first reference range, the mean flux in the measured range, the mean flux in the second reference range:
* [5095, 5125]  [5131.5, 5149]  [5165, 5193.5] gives -0.5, 15.1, 13.8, 11.3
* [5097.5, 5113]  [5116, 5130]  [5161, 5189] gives -0.3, 14.9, 14.3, 11.3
